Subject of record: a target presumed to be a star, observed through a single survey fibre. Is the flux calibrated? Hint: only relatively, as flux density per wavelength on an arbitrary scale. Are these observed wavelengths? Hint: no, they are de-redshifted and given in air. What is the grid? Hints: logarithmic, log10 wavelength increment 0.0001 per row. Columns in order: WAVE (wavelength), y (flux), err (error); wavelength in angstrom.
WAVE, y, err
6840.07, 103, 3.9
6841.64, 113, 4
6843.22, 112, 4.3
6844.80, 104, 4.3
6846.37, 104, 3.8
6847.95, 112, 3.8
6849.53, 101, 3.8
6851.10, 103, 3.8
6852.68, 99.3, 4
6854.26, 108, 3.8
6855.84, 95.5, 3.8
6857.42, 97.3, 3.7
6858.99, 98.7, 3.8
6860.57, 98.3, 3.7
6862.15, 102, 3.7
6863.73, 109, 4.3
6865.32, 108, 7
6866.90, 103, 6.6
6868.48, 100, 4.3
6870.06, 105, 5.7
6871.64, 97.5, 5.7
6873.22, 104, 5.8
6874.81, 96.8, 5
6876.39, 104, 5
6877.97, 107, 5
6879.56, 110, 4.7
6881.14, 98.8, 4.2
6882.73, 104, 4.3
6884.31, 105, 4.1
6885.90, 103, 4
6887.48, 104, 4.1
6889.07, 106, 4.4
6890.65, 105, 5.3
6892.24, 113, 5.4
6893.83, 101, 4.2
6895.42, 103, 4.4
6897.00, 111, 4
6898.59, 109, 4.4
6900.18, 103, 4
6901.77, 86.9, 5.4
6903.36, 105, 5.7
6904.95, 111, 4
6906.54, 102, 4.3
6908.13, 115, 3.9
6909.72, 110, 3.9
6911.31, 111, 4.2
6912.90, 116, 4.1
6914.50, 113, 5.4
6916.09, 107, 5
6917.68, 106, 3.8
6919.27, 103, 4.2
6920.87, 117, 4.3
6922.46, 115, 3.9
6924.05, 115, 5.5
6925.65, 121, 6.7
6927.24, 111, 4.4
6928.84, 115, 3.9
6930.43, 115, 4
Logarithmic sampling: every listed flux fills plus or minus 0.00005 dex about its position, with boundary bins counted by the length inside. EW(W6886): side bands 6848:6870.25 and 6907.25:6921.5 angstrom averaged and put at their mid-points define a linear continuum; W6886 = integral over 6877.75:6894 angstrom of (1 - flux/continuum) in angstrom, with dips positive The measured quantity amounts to 0.2 angstrom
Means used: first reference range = 102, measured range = 105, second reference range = 111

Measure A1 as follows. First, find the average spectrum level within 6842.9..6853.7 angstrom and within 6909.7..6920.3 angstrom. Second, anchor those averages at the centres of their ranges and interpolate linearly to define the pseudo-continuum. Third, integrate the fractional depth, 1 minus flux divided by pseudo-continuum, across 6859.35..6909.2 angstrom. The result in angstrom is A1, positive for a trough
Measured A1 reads 1.46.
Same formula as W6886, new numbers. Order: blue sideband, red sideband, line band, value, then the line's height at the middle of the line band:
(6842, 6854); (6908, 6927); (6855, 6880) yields 1.2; 107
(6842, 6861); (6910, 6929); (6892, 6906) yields 0.7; 110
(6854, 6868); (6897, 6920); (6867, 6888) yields 0.2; 104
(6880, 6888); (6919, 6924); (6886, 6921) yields 0.5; 108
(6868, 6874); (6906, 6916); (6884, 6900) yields 0.1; 107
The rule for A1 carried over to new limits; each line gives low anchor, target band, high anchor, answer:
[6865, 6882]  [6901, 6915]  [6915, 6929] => 0.24 angstrom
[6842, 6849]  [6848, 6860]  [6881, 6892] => 0.69 angstrom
